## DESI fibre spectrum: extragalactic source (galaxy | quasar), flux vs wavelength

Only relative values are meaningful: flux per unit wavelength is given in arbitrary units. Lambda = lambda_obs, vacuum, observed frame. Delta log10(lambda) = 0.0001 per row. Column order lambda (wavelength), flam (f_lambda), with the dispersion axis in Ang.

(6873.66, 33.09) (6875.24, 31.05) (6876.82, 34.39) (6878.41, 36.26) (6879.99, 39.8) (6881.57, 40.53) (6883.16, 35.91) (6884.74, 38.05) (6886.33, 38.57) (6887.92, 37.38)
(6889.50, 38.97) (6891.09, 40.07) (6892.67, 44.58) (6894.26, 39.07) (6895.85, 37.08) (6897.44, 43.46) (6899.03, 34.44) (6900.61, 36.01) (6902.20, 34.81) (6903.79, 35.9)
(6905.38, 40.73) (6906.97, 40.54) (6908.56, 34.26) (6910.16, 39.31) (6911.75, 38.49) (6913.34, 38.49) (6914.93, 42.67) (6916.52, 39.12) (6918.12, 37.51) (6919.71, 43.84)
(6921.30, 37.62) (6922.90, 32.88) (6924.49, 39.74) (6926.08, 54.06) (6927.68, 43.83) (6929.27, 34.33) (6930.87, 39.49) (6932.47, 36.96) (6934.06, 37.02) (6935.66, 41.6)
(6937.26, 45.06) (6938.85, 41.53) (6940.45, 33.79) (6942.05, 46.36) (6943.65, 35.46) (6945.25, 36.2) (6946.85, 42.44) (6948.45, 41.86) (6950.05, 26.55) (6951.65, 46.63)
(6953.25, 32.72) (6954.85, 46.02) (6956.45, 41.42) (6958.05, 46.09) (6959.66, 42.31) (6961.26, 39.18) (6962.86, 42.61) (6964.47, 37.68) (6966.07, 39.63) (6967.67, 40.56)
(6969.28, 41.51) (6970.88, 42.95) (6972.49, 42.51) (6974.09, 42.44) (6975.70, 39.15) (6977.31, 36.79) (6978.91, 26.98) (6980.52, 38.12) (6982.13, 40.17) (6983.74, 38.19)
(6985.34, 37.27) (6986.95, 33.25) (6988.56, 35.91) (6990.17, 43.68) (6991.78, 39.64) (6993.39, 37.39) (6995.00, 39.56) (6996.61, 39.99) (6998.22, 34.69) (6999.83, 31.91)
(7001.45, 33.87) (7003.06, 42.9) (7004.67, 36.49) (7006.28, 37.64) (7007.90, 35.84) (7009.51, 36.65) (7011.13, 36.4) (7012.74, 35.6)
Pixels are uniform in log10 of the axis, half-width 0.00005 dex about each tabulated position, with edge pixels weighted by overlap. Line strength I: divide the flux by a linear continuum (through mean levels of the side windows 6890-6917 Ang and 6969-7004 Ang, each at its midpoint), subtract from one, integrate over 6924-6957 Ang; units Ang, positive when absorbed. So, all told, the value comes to -1.4 Ang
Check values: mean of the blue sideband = 38.8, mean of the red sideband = 38.1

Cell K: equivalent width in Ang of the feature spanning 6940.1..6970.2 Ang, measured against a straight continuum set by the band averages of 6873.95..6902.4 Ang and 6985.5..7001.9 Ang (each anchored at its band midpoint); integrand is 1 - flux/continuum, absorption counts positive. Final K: -2.2 Ang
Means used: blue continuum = 37.8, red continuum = 37.1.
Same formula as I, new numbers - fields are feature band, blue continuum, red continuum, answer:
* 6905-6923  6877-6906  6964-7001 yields -0.3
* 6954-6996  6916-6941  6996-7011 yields -1.9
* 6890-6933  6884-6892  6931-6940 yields 0.2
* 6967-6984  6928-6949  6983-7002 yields -0.5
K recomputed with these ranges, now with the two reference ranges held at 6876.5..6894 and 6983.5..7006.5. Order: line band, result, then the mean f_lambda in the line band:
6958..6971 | -1.10 Ang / 41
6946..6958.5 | -0.77 Ang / 40.3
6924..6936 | -0.83 Ang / 40.9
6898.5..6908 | 0.36 Ang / 37.1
